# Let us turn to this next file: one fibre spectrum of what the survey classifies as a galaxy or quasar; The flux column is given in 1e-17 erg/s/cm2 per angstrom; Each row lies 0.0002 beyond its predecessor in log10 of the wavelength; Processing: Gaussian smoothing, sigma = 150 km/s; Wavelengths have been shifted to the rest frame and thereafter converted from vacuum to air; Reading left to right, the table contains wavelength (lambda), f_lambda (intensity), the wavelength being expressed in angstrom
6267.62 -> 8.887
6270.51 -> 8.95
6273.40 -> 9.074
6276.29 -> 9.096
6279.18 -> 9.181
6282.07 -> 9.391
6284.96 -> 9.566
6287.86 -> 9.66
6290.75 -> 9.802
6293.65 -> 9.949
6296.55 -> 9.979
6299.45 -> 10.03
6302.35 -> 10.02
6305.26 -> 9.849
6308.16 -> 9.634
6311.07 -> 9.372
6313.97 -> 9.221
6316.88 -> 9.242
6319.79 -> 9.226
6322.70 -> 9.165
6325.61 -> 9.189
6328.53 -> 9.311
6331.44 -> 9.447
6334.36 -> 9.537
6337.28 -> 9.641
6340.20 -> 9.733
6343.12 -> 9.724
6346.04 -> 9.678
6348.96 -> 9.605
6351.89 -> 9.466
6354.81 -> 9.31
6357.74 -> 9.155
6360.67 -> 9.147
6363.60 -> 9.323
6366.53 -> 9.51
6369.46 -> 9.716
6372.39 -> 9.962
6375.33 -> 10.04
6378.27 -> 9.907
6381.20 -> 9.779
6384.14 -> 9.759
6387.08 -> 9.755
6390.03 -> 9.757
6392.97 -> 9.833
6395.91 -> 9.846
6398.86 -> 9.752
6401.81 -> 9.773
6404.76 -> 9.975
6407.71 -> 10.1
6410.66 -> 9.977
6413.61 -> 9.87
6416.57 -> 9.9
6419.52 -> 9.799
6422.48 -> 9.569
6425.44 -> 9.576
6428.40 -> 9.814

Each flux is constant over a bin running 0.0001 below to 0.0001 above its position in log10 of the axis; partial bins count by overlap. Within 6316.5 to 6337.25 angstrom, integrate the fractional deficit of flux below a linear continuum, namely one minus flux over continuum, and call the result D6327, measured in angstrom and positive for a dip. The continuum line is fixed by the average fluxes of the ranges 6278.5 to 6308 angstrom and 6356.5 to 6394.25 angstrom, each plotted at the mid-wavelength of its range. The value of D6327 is 0.83 angstrom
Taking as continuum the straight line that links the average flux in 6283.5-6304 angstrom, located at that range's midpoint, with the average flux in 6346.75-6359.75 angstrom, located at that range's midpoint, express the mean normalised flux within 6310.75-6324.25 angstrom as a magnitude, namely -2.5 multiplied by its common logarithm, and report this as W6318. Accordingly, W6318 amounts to 0.05 mag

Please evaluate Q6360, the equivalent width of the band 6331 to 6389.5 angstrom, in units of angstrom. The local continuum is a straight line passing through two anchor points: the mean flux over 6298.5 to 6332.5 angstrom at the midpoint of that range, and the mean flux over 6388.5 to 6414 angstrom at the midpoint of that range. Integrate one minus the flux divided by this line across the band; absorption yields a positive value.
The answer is 0.4 angstrom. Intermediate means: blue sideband 9.47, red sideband 9.87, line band 9.61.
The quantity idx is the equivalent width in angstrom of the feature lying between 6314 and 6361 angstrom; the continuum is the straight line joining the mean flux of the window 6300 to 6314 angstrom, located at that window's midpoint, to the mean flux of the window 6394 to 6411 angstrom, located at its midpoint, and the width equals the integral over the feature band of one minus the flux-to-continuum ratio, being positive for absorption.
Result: 1.6 angstrom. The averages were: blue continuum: 9.69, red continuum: 9.9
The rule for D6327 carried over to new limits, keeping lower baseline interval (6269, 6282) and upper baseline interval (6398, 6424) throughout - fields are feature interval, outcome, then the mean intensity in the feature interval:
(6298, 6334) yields -0.57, 9.48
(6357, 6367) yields 0.33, 9.27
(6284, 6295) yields -0.68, 9.75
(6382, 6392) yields -0.04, 9.76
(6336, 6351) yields -0.29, 9.67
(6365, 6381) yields -0.29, 9.83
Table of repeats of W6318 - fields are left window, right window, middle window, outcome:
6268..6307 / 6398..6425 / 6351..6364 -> 0.05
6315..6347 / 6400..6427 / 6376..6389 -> -0.01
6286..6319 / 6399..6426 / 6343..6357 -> 0.03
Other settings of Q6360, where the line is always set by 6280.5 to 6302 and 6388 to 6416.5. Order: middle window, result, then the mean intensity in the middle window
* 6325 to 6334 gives 0.4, 9.35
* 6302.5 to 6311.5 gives 0.1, 9.7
